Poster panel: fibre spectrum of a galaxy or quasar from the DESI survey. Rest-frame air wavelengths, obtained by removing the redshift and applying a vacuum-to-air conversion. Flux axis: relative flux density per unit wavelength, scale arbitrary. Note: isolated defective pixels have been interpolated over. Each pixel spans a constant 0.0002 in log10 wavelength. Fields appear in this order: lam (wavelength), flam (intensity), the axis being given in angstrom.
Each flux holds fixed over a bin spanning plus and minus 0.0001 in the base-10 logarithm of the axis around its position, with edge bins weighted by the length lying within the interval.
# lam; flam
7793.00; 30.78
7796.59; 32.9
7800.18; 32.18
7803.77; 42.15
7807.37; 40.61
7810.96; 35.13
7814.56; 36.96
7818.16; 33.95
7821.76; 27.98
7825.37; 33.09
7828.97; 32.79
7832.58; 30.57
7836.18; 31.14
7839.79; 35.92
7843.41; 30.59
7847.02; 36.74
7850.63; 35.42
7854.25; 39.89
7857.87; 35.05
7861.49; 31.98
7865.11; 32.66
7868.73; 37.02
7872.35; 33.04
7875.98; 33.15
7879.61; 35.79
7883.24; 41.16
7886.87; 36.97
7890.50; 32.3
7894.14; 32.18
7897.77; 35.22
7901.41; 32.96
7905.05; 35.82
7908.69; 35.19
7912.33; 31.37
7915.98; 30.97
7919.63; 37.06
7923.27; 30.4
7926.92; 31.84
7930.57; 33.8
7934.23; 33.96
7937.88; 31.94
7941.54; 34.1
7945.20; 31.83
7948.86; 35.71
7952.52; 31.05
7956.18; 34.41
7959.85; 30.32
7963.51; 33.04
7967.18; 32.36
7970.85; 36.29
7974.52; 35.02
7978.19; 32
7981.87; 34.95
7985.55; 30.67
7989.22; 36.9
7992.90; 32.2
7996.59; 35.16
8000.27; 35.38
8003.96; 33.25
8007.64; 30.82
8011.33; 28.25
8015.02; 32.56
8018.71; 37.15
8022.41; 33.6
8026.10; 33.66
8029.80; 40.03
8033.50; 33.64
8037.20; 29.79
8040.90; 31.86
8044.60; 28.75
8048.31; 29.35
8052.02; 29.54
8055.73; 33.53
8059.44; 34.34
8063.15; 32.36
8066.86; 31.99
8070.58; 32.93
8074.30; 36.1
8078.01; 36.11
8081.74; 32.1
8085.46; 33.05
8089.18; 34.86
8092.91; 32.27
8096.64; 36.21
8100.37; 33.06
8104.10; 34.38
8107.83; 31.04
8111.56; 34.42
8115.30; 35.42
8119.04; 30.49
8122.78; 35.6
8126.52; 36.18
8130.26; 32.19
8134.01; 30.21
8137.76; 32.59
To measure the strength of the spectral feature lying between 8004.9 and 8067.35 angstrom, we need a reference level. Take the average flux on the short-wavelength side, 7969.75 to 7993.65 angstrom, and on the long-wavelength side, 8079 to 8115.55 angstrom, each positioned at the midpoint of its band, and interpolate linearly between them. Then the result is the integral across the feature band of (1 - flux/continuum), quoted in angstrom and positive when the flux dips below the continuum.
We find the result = 2.6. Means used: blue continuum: 34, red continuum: 33.7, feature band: 32.4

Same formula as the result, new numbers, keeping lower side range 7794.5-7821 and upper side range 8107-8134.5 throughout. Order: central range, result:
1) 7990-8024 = 1.0 angstrom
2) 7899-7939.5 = 2.0 angstrom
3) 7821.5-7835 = 1.6 angstrom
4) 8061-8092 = 0.1 angstrom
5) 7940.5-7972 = 1.4 angstrom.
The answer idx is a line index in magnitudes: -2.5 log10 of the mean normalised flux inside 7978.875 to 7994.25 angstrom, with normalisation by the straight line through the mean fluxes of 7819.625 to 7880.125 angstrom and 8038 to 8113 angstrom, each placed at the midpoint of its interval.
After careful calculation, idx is -0.01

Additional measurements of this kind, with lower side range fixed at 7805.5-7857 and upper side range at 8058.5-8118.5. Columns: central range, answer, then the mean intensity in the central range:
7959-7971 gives 0.041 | 32.8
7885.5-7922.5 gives 0.010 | 33.9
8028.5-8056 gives 0.067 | 31.8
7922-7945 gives 0.047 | 32.7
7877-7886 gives -0.109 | 37.8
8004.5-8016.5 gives 0.105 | 30.8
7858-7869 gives 0.021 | 33.6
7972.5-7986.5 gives 0.020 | 33.4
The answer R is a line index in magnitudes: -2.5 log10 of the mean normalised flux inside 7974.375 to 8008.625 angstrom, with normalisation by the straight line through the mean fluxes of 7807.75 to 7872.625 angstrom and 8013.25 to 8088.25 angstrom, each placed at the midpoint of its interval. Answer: -0.01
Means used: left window 34.1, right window 33.1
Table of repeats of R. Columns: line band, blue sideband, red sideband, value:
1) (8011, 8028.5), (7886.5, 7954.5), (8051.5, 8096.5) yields -0.01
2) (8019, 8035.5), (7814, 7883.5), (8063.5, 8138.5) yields -0.05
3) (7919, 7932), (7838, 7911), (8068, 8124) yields 0.06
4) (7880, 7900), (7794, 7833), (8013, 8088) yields -0.05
